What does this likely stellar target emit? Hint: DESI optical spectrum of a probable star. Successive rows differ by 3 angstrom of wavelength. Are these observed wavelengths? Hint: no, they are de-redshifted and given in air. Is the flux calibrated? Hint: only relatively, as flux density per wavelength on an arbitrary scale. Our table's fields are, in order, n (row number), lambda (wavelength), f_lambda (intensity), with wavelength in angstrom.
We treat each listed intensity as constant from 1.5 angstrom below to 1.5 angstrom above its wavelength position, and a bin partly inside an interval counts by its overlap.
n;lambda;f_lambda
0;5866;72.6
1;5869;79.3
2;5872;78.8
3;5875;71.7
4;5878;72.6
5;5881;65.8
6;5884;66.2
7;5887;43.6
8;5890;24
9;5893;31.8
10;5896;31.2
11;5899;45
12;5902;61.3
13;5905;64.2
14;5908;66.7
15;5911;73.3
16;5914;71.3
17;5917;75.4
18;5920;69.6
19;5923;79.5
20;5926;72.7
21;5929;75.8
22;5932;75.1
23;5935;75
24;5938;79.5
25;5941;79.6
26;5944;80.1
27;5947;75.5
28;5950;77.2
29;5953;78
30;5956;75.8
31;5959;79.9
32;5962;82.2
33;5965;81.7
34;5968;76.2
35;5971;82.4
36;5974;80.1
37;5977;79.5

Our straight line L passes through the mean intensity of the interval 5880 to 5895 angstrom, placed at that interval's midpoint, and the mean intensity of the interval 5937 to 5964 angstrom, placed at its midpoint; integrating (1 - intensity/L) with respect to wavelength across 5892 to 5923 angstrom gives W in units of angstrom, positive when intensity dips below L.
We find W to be -2.11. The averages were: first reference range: 45.1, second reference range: 78.7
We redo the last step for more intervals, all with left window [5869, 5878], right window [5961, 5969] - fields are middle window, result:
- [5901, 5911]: 1.5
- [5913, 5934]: 1.0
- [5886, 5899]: 7.3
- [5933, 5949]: 0.2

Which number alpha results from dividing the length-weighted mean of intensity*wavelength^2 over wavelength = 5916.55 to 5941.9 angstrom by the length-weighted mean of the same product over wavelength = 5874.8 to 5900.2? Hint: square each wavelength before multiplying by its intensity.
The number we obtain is 1.6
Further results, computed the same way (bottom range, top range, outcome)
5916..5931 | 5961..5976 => 1.09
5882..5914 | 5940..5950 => 1.53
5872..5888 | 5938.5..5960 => 1.21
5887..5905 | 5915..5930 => 1.82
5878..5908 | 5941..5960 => 1.58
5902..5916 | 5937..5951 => 1.16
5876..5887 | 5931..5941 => 1.21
